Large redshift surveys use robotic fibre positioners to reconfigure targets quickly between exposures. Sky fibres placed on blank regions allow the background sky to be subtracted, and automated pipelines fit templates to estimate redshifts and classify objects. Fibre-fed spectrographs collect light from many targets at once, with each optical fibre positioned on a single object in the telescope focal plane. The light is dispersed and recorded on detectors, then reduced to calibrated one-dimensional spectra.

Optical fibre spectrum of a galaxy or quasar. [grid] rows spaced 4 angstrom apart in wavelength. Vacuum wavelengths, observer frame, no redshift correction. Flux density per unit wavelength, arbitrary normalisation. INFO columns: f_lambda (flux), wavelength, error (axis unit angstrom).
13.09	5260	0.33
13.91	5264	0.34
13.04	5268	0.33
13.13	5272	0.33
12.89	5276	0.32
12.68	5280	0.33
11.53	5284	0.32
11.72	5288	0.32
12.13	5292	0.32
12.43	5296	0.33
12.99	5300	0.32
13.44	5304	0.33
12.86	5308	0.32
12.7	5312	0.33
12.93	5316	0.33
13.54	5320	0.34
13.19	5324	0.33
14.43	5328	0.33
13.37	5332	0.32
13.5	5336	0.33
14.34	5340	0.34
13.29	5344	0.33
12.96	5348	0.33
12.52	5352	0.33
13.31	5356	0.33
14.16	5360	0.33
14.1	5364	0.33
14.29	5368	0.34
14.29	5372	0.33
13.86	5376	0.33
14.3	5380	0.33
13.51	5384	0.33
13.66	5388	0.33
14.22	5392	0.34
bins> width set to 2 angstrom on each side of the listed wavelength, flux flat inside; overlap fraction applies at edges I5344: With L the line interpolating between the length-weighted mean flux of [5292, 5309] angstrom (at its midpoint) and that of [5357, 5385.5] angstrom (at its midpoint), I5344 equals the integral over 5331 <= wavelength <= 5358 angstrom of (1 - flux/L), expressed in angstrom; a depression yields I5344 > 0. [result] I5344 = 0.5 angstrom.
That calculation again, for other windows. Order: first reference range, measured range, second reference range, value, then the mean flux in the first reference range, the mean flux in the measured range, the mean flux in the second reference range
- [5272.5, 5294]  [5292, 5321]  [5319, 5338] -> 0.1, 12.3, 12.9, 13.6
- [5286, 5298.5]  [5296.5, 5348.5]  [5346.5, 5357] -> -3.4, 12.1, 13.3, 12.9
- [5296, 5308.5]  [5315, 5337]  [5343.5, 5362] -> -0.7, 13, 13.5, 13.2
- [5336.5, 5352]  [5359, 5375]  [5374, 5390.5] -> -0.6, 13.4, 14.2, 13.8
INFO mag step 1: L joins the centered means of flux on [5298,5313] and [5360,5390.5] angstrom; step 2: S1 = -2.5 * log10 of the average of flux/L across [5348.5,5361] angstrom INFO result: 0.041 mag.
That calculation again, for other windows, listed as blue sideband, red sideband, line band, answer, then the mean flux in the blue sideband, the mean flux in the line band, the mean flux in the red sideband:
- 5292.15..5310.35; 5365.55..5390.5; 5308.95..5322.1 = 0.00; 12.8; 13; 14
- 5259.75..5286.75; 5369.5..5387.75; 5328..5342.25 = -0.03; 12.9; 13.8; 14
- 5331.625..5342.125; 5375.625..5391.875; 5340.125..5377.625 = 0.01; 13.8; 13.7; 13.9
